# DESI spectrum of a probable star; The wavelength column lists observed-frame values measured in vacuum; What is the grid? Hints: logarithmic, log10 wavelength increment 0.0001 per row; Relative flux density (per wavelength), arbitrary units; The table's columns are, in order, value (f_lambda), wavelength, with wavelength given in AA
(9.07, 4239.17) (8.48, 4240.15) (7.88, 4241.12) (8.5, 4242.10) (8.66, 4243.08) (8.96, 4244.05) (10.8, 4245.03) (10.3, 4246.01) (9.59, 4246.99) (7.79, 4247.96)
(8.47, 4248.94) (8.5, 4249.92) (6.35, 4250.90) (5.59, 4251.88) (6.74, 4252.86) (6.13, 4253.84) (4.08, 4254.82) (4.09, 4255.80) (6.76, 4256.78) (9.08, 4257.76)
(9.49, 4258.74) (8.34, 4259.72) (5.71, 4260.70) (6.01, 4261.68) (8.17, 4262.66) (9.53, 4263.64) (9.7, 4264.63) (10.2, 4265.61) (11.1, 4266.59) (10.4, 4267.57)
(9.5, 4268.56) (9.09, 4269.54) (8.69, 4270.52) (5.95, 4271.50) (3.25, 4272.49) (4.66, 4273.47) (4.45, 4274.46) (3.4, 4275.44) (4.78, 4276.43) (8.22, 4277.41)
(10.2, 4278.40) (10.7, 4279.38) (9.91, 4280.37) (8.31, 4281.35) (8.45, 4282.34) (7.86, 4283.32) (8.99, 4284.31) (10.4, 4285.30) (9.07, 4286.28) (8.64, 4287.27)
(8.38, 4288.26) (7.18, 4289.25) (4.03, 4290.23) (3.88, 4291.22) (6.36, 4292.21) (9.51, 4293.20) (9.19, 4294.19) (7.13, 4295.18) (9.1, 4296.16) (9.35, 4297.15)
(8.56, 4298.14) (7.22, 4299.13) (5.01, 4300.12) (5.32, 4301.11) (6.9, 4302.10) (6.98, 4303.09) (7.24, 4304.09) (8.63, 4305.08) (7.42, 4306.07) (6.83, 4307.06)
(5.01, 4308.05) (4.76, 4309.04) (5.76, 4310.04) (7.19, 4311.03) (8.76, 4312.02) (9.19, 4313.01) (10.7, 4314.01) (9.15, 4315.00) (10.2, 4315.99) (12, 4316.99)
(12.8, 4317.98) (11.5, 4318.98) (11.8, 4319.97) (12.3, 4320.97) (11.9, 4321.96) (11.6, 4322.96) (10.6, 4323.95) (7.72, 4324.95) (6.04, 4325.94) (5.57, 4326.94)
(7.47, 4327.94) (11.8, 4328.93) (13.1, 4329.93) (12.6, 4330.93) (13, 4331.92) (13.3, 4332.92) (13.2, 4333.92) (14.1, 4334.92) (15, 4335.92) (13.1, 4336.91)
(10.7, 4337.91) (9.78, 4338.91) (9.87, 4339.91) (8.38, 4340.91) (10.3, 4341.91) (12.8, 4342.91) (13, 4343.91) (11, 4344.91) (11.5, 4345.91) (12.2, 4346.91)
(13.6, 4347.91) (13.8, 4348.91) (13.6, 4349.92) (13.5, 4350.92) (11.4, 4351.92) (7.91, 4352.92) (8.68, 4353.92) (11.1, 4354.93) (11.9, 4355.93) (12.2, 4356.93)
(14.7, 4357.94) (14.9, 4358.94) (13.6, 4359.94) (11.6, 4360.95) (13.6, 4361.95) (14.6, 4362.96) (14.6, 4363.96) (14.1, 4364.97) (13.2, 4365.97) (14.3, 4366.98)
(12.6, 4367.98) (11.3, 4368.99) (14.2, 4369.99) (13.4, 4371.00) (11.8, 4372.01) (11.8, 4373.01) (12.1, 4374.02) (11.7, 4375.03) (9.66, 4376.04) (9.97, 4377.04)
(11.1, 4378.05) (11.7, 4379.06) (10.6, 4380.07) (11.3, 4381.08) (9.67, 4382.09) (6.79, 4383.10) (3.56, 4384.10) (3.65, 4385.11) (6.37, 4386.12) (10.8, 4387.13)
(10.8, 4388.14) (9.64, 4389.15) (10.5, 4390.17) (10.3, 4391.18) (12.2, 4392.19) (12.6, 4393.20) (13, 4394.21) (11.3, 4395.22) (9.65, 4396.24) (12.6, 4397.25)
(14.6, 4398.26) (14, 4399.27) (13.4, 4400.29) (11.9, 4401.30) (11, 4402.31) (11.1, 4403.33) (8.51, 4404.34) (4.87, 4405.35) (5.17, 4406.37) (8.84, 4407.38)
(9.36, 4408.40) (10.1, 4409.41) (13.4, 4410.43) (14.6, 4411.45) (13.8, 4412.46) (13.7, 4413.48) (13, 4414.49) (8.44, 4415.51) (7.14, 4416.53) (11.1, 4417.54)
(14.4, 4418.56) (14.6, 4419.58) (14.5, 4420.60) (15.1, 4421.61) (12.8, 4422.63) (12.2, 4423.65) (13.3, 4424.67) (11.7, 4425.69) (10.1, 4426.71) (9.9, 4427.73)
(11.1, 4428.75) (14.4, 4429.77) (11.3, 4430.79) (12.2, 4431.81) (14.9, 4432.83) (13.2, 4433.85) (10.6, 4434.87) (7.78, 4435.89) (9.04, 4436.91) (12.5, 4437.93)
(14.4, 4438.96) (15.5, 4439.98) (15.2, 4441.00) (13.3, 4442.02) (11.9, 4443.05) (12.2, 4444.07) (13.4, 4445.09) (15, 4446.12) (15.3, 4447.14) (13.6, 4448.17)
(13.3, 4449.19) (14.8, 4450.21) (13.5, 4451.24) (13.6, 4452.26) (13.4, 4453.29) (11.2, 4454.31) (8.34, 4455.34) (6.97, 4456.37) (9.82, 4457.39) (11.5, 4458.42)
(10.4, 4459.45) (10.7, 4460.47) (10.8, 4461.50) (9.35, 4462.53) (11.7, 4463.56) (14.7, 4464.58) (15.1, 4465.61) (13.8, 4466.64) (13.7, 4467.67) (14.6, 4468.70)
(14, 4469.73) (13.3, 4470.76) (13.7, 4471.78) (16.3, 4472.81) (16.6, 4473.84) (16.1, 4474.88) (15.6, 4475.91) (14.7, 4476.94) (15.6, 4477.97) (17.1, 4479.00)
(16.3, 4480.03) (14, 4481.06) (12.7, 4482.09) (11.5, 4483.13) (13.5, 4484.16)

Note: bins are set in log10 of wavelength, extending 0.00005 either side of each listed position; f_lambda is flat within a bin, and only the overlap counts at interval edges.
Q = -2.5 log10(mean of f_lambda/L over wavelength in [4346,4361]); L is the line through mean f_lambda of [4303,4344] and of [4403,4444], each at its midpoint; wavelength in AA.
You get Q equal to -0.16 mag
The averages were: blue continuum 10.1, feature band 12.3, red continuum 11.7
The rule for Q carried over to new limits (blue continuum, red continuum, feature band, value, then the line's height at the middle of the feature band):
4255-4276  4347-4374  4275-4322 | 0.132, 9.29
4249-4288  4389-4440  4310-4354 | -0.171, 9.43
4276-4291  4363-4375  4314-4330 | 0.012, 10.4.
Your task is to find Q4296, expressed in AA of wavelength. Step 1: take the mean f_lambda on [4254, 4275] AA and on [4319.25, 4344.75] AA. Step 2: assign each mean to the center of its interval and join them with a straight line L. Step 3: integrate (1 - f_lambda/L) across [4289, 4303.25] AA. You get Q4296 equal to 3.4 AA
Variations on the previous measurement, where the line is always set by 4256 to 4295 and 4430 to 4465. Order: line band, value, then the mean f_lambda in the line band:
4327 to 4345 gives -4.4 AA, 11.7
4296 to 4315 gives 2.7 AA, 7.38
